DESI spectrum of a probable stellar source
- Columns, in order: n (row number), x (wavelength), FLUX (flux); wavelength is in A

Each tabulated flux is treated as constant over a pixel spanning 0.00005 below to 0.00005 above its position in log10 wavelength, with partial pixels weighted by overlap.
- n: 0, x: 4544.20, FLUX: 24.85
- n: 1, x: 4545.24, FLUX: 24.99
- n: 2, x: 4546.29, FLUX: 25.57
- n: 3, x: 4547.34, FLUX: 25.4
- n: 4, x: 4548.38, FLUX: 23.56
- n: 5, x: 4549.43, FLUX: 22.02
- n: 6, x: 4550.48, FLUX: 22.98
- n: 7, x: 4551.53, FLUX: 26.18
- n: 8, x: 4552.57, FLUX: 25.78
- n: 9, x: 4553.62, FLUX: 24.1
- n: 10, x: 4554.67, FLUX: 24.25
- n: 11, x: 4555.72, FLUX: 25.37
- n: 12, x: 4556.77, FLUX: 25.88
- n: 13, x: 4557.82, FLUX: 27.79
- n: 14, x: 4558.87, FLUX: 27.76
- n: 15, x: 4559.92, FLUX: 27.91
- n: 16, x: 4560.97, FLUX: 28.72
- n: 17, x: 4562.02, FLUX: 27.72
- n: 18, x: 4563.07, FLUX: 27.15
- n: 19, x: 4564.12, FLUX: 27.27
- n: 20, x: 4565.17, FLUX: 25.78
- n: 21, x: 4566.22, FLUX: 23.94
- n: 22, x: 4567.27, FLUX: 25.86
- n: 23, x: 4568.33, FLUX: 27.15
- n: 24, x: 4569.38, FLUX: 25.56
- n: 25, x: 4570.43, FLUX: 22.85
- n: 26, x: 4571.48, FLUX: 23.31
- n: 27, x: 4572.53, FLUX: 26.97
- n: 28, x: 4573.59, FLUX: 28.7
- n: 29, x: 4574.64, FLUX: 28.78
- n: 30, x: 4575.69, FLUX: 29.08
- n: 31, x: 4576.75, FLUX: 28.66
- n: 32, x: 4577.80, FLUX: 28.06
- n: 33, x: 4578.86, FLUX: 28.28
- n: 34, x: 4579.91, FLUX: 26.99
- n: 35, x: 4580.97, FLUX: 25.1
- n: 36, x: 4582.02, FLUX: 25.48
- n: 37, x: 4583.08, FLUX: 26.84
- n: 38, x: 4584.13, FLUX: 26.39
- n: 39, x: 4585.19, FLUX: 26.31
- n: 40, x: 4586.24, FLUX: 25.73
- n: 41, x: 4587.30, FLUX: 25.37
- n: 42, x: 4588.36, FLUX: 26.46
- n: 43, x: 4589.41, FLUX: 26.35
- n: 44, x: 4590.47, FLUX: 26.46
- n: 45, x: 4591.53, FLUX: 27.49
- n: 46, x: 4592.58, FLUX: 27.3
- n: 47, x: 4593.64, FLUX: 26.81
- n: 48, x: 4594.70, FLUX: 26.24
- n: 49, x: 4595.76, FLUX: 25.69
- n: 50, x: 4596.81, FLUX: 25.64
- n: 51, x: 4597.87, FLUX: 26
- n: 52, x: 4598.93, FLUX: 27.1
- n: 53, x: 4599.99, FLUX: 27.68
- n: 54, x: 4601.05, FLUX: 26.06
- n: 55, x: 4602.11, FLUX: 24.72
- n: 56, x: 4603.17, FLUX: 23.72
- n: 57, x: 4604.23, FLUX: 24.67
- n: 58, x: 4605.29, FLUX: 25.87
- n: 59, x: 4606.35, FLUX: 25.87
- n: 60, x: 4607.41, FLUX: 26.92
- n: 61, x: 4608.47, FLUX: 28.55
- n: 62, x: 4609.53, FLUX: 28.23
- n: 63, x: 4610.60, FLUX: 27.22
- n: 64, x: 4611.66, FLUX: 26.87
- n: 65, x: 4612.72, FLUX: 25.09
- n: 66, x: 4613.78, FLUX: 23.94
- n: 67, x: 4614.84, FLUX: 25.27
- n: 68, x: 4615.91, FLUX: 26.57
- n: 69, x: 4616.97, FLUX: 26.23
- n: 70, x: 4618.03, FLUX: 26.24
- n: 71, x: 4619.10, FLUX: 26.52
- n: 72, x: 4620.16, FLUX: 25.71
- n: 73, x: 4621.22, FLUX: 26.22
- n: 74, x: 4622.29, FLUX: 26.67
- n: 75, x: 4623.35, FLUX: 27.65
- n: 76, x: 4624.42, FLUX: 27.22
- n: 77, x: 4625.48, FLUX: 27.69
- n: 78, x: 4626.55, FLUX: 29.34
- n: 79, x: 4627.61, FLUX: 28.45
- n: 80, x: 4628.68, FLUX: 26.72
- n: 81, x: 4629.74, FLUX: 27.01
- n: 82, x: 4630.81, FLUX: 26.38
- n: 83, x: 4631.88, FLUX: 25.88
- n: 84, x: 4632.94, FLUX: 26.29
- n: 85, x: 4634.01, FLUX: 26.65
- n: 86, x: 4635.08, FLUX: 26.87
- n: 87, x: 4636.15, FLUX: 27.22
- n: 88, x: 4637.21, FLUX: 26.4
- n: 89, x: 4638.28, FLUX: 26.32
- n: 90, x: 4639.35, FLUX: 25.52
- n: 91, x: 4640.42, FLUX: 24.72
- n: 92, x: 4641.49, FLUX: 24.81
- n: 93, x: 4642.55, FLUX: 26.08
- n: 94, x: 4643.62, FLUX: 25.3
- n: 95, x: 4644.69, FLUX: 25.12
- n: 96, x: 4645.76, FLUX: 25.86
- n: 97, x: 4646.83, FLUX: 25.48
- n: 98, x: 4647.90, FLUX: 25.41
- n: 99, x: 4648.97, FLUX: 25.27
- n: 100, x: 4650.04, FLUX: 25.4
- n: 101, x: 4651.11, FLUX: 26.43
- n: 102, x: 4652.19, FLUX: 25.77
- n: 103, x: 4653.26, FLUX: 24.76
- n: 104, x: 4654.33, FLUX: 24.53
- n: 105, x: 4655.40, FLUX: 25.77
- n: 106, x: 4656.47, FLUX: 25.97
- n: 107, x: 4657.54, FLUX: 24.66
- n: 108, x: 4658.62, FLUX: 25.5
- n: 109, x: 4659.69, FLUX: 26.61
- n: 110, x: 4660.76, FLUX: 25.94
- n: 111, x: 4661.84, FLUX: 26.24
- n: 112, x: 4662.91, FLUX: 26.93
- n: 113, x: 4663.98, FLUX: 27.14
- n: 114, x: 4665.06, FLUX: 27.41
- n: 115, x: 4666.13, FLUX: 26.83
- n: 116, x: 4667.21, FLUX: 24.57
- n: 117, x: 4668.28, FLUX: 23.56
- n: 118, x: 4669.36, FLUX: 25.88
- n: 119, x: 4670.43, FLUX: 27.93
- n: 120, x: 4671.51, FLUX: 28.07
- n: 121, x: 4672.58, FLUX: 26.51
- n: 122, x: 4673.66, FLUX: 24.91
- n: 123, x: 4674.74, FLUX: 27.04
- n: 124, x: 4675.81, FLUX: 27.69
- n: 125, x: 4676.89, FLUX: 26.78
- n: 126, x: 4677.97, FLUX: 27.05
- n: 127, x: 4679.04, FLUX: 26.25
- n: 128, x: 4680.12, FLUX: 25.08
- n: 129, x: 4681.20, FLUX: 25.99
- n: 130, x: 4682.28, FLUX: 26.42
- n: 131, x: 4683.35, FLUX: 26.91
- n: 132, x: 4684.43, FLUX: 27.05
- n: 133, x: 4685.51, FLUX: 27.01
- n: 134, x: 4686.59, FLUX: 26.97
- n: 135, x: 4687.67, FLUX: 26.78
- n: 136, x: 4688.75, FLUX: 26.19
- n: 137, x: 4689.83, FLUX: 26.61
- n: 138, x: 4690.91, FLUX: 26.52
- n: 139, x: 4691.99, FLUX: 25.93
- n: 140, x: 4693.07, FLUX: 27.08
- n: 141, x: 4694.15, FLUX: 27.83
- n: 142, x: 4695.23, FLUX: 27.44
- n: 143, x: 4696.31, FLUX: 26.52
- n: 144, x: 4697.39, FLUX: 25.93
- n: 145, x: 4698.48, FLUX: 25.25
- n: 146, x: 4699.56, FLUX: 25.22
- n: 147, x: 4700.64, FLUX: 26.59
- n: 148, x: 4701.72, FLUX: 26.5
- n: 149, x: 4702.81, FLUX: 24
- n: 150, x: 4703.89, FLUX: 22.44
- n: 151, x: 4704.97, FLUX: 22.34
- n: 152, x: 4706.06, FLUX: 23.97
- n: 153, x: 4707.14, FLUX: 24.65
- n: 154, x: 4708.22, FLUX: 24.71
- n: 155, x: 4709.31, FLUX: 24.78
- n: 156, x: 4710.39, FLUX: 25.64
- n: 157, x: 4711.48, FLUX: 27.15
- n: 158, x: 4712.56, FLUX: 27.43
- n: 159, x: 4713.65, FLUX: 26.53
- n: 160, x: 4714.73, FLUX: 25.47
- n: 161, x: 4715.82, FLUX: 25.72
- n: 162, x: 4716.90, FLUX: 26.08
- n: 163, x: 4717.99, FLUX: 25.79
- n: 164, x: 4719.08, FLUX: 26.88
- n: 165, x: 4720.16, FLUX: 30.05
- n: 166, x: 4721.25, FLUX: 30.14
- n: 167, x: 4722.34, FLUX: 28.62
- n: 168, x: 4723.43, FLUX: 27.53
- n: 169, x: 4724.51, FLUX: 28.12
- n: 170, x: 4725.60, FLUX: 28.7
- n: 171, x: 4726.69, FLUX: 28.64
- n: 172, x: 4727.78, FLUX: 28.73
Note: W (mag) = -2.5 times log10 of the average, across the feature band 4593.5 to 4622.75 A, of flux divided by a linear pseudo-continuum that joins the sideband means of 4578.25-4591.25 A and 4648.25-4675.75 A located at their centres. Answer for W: 0.00 mag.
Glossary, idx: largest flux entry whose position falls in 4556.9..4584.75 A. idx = 29.08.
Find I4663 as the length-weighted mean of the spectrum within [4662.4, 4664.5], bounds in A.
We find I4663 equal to 27.1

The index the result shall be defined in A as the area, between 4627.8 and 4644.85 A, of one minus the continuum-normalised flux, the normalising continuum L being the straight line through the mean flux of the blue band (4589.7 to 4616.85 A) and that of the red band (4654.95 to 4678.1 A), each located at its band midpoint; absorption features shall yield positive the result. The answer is 0.1 A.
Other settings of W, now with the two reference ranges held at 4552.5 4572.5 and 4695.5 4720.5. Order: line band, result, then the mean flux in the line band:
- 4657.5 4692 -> -0.03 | 26.4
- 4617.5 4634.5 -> -0.04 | 26.9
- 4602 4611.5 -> -0.02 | 26.3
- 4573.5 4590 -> -0.04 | 27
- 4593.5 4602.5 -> -0.01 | 26.2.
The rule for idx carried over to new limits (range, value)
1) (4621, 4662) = 29.34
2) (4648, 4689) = 28.07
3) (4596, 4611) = 28.55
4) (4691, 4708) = 27.83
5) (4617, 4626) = 27.69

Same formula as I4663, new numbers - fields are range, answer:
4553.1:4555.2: 24.1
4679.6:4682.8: 25.8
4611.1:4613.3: 26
